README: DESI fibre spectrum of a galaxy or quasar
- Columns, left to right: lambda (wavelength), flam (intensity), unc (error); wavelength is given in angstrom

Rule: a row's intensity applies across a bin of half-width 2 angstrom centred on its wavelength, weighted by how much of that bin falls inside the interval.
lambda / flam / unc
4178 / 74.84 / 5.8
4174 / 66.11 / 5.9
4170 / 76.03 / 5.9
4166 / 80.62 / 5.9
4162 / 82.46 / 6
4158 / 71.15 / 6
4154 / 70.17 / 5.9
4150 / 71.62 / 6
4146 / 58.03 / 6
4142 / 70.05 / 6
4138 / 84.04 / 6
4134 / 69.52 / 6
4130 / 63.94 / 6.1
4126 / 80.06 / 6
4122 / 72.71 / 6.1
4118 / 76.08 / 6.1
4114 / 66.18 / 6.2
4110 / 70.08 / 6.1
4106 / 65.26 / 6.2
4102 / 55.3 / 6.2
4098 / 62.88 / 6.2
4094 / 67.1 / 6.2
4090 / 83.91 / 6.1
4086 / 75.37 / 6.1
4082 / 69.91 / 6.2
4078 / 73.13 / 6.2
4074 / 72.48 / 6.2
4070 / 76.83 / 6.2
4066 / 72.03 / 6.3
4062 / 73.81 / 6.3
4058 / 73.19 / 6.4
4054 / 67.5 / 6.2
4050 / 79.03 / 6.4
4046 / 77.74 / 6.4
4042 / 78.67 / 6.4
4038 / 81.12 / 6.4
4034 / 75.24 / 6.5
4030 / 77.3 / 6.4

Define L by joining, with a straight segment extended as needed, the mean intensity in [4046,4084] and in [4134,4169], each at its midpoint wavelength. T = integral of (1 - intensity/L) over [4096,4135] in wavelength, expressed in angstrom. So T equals 2.8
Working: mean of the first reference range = 73.3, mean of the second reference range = 73.4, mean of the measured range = 68.2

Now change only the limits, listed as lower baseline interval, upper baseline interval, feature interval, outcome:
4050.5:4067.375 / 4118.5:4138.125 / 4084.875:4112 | 1.7 angstrom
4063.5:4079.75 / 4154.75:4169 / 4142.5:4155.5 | 1.7 angstrom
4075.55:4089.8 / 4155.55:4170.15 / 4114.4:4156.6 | 2.7 angstrom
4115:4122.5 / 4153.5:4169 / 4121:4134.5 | 0.5 angstrom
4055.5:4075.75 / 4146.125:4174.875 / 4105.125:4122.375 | 0.8 angstrom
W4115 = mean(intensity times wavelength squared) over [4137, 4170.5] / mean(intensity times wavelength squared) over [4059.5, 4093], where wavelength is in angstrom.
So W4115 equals 1.02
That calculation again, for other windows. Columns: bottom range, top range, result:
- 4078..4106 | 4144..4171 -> 1.09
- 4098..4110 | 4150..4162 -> 1.20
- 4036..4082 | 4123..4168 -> 1.02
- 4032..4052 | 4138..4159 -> 0.94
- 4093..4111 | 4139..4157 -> 1.10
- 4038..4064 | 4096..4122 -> 0.91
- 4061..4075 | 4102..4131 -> 0.97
